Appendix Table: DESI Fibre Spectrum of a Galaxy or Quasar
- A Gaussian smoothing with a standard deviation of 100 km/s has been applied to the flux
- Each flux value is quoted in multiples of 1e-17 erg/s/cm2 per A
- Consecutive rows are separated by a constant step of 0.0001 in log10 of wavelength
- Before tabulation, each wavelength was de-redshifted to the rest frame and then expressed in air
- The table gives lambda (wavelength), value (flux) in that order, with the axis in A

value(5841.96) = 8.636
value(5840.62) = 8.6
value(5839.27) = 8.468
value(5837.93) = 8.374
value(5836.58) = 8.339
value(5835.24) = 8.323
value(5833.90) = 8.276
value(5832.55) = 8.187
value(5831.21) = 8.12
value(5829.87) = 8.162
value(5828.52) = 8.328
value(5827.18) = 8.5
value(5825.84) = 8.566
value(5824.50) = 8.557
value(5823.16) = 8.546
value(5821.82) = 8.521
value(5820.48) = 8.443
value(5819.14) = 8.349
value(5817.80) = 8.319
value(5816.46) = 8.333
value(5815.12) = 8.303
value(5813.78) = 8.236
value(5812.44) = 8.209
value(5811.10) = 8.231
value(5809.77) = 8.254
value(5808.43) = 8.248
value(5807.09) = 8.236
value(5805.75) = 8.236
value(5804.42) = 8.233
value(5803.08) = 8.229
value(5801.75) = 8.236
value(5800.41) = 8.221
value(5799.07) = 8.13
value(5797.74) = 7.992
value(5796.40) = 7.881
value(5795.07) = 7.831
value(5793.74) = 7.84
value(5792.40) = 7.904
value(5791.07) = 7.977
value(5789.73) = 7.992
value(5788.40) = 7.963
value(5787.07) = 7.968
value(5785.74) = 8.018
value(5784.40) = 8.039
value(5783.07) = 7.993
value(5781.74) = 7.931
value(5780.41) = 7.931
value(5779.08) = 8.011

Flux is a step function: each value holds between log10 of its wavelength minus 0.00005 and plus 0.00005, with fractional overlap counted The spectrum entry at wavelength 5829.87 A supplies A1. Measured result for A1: 8.162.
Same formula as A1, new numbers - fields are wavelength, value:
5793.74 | 7.84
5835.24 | 8.323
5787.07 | 7.968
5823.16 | 8.546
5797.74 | 7.992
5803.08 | 8.229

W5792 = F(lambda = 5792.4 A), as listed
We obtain 7.904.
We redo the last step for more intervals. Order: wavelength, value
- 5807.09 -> 8.236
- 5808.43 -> 8.248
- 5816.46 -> 8.333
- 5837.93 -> 8.374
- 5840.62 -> 8.6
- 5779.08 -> 8.011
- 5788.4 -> 7.963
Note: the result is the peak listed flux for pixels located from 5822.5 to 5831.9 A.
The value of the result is 8.566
